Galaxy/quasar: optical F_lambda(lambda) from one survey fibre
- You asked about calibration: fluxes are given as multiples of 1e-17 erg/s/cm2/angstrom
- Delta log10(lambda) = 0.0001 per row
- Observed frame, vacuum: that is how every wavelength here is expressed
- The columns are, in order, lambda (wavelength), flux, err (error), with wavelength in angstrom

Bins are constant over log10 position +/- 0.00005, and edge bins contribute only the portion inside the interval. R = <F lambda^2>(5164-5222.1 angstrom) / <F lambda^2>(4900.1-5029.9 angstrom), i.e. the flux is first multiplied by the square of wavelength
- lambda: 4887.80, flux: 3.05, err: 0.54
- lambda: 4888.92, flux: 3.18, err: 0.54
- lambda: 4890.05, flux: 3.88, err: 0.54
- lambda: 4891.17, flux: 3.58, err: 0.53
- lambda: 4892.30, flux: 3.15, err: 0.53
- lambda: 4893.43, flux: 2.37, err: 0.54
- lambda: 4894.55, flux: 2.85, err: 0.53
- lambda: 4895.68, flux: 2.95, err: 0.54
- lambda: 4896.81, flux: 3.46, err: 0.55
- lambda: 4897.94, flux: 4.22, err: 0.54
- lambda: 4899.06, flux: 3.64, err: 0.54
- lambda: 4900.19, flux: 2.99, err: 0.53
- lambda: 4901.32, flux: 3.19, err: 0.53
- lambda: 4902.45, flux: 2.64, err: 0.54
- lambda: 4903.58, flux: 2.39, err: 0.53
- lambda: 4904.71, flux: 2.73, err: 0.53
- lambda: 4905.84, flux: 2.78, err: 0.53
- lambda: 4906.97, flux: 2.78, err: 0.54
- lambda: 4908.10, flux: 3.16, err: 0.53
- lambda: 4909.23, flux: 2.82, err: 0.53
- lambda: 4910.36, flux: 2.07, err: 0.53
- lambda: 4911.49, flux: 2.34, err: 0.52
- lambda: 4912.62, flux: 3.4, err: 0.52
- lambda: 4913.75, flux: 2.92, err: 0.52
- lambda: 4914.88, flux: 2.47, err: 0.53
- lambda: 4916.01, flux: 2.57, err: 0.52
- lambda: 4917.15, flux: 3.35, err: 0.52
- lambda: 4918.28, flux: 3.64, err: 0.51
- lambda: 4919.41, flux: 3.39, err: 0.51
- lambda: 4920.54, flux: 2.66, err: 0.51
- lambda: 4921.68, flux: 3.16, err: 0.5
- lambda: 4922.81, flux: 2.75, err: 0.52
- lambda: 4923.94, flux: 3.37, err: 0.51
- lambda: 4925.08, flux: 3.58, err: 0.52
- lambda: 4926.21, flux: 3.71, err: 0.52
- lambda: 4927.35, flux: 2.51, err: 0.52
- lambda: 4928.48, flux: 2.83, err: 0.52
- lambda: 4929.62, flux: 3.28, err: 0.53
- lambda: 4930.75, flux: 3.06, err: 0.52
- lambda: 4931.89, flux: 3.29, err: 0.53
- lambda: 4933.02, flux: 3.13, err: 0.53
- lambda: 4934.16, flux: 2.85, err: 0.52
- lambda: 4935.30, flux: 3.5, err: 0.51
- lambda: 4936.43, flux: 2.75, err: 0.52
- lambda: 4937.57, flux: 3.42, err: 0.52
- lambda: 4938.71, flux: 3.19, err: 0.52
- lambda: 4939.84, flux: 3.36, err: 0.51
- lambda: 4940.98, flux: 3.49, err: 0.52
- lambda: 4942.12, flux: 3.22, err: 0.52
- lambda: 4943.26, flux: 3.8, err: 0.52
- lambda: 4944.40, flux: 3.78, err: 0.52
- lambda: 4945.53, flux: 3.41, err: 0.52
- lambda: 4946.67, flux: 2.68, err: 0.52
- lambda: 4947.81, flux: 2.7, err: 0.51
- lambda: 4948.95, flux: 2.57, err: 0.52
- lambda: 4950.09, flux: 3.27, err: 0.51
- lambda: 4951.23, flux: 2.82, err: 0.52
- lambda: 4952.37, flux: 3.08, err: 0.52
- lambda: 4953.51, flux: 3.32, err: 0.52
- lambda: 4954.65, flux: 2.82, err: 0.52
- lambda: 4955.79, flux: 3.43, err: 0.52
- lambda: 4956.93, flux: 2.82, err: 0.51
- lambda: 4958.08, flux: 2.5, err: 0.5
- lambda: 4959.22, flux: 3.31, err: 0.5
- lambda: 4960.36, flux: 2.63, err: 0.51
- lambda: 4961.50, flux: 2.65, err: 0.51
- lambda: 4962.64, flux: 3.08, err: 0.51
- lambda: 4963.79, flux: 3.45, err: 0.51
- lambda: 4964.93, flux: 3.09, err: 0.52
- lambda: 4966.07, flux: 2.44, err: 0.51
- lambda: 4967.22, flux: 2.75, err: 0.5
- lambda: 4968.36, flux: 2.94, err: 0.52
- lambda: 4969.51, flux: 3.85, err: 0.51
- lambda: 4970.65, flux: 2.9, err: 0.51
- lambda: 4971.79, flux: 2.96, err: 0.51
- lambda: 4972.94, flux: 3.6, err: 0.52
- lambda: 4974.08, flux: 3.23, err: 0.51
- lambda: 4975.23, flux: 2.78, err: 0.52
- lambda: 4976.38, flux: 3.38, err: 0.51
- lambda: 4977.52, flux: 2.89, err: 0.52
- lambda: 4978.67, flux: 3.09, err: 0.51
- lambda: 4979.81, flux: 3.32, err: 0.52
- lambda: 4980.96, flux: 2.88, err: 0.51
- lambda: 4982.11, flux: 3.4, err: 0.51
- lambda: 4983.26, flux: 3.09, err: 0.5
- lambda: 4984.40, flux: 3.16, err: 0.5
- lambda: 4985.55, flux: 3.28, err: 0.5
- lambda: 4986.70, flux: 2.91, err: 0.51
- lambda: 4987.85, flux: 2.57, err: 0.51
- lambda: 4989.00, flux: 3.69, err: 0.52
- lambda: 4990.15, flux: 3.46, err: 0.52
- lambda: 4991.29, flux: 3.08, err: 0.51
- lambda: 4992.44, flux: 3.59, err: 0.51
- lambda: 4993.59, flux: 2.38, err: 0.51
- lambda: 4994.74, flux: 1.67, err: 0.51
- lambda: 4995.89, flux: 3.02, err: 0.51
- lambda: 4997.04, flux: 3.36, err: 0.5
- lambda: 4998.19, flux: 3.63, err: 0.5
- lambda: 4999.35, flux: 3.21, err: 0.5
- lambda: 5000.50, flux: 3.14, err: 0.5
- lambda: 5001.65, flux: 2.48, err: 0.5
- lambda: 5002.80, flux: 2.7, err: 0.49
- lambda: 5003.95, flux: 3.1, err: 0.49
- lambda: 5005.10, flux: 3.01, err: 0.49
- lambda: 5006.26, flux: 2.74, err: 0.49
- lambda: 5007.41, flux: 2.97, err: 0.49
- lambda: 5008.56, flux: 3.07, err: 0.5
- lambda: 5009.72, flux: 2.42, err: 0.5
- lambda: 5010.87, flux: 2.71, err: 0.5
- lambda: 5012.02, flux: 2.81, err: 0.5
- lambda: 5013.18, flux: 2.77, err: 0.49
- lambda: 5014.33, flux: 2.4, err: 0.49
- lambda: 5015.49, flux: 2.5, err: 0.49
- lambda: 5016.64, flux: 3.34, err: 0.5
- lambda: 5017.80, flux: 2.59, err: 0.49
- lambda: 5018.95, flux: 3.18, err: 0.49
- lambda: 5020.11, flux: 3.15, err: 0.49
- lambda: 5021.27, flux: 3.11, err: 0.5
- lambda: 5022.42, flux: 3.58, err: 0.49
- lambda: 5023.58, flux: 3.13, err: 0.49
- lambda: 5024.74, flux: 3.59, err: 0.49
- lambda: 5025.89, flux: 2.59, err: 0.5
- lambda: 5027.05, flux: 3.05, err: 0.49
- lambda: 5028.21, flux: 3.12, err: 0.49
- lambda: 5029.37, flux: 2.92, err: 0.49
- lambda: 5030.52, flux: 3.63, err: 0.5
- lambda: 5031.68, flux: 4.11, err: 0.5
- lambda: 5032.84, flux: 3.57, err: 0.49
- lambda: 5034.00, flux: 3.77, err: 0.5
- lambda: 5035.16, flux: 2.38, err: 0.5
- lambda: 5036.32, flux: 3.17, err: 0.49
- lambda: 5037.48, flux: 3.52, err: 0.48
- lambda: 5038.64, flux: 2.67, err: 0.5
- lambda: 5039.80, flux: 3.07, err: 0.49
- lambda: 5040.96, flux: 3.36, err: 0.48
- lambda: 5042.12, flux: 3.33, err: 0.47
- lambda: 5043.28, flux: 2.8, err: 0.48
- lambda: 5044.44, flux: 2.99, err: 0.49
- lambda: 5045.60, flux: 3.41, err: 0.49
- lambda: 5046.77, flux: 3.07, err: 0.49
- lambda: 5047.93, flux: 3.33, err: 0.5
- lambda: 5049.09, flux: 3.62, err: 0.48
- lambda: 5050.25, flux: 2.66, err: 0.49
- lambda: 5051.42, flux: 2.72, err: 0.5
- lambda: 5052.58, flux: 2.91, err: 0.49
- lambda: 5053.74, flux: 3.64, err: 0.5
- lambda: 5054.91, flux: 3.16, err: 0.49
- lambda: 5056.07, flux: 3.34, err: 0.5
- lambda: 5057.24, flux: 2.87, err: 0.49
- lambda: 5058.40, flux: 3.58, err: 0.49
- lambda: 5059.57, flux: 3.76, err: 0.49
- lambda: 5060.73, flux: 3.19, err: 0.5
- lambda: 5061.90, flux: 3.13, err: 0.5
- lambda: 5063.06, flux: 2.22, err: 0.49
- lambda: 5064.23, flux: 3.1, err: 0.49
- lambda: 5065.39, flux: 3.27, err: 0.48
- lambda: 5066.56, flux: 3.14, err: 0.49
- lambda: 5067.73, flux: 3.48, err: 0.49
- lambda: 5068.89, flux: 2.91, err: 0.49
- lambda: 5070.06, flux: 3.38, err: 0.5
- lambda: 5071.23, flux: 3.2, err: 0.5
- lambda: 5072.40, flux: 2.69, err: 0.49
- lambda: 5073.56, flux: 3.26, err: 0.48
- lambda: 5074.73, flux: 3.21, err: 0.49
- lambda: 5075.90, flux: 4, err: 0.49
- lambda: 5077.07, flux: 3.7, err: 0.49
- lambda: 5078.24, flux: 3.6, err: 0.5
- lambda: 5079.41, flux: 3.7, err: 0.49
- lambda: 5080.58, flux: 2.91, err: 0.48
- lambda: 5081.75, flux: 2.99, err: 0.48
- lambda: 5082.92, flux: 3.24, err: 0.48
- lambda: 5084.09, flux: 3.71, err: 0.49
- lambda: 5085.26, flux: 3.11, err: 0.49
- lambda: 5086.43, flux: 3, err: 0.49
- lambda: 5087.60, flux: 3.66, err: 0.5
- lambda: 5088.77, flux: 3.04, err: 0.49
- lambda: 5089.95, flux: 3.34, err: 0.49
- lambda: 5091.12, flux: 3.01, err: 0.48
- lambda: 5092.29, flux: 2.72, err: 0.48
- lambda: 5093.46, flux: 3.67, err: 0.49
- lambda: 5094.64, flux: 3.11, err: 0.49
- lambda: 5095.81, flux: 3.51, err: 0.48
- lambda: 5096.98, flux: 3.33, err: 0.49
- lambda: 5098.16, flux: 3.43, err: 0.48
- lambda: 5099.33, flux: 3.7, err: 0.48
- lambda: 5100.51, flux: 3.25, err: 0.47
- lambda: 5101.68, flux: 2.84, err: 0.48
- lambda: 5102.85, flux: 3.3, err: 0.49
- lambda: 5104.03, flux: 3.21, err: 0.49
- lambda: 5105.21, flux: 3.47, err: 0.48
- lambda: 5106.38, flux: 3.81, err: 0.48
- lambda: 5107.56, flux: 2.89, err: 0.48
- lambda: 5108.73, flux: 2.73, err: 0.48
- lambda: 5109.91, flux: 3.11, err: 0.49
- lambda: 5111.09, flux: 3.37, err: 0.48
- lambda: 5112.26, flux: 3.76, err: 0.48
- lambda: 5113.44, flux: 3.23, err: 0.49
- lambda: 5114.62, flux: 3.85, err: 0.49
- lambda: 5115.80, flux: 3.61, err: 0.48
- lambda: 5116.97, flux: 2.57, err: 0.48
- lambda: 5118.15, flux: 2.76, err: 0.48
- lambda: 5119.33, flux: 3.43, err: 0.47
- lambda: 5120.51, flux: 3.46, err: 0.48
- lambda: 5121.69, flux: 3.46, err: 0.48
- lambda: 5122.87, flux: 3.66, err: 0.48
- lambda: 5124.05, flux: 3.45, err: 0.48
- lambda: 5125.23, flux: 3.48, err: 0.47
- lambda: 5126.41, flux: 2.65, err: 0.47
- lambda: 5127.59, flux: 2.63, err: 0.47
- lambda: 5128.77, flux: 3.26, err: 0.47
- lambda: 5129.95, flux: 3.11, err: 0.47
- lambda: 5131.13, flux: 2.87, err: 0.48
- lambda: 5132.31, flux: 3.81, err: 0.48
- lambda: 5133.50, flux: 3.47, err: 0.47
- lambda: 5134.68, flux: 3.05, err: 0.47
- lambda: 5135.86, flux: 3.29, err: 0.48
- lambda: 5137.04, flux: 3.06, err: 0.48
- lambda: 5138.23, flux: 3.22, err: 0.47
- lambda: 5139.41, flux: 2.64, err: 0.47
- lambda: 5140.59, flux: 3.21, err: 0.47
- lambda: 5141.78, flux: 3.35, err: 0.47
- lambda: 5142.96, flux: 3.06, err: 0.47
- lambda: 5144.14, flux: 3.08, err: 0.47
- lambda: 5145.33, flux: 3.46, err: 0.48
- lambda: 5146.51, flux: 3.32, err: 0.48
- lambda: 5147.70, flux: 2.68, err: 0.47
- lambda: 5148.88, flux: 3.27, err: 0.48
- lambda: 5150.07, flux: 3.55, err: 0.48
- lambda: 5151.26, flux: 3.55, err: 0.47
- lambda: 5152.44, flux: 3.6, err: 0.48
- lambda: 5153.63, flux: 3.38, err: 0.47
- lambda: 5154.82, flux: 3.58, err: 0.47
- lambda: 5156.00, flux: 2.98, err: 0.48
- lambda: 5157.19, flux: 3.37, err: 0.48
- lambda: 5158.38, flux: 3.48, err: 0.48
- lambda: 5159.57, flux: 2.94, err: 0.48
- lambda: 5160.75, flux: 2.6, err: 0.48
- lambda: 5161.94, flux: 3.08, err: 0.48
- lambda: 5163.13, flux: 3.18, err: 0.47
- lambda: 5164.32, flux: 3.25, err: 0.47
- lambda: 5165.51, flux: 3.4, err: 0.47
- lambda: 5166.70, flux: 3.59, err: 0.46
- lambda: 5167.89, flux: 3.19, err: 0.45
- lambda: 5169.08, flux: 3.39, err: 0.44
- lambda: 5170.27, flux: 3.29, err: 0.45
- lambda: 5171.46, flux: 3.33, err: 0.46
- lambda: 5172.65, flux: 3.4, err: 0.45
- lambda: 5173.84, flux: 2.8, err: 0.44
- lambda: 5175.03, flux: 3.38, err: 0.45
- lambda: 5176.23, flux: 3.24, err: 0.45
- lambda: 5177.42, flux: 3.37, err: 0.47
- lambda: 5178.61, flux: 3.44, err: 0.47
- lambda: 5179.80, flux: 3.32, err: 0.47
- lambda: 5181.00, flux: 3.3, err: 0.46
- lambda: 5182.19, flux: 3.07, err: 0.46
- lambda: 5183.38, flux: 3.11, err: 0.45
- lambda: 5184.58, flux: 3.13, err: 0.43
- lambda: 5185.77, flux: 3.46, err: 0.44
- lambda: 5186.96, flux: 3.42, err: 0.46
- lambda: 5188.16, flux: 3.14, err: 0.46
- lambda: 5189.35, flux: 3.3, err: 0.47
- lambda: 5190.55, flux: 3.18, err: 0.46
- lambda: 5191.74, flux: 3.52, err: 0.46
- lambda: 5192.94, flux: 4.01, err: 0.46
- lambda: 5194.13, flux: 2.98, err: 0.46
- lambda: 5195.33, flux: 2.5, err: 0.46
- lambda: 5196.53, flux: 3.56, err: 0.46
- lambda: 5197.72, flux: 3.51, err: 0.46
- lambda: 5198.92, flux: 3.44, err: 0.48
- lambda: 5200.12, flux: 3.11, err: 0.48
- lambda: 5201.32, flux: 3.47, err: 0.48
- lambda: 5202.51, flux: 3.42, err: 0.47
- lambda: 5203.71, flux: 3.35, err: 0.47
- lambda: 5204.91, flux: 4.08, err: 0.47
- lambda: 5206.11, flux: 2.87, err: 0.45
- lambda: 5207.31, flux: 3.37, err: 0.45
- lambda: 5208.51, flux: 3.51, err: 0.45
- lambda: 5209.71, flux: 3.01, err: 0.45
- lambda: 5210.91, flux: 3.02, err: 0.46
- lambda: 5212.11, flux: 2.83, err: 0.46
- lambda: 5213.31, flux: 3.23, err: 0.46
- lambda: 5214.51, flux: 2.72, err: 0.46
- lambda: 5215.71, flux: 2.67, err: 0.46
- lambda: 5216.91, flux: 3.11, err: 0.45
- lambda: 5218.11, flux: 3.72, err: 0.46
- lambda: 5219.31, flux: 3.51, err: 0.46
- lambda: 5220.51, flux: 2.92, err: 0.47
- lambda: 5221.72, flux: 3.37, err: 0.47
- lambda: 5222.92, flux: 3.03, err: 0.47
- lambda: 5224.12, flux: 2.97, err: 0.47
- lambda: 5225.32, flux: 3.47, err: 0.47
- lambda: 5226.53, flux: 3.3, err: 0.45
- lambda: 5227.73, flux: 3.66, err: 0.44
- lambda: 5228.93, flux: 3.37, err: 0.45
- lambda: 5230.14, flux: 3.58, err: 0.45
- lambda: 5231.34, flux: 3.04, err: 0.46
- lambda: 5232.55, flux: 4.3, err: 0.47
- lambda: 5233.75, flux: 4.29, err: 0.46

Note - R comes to 1.2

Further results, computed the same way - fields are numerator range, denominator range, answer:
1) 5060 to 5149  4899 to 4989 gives 1.13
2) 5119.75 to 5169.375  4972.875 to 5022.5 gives 1.15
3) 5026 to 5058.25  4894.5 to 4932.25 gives 1.11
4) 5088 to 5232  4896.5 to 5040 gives 1.15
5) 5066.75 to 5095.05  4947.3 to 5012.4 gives 1.13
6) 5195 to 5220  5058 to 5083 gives 1.05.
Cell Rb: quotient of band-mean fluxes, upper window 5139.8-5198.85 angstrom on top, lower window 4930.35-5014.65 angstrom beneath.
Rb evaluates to 1.07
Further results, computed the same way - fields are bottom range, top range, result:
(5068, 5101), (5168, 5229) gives 0.99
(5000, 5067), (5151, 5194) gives 1.07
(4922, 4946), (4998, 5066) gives 0.95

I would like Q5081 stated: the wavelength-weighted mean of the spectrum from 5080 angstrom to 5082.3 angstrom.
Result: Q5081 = 2.95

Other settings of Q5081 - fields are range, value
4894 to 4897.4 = 3.09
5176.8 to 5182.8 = 3.3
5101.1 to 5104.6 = 3.12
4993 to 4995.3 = 2.04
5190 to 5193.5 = 3.57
